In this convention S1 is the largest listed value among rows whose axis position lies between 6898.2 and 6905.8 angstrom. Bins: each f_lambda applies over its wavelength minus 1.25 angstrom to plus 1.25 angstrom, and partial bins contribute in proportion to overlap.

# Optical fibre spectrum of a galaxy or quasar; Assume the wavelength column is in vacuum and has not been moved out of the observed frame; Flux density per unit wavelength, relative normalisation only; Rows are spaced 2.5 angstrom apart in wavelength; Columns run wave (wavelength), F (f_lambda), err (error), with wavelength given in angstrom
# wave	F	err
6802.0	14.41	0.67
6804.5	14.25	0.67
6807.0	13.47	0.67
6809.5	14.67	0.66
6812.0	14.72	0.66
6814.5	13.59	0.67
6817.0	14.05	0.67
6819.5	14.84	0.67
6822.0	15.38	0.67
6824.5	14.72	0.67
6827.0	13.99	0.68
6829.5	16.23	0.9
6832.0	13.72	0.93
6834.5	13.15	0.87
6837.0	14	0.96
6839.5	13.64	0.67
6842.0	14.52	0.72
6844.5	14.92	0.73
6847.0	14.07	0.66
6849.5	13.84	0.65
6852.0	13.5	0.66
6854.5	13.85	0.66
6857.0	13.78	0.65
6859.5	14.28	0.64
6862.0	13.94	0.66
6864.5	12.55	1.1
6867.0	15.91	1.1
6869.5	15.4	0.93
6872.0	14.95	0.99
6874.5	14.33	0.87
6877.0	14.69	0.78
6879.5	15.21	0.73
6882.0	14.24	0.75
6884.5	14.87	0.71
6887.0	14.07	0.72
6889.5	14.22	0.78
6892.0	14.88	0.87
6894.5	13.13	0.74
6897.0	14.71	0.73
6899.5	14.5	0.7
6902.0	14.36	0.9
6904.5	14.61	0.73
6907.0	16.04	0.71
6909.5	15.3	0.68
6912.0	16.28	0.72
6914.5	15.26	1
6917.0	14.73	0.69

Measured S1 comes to 14.61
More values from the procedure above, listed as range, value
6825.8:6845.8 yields 16.23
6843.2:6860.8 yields 14.92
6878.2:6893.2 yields 15.21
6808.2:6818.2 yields 14.72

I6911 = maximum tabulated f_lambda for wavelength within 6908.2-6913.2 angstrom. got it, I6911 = 16.28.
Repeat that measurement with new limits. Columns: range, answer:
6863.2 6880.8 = 15.91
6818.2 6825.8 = 15.38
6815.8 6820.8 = 14.84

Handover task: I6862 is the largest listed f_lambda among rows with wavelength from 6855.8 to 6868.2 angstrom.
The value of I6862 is 15.91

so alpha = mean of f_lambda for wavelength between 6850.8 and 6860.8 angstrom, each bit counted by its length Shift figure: 13.9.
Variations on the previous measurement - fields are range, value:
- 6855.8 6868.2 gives 14.1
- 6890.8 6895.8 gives 14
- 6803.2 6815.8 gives 14.1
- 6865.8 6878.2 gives 15.1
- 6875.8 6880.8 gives 14.9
